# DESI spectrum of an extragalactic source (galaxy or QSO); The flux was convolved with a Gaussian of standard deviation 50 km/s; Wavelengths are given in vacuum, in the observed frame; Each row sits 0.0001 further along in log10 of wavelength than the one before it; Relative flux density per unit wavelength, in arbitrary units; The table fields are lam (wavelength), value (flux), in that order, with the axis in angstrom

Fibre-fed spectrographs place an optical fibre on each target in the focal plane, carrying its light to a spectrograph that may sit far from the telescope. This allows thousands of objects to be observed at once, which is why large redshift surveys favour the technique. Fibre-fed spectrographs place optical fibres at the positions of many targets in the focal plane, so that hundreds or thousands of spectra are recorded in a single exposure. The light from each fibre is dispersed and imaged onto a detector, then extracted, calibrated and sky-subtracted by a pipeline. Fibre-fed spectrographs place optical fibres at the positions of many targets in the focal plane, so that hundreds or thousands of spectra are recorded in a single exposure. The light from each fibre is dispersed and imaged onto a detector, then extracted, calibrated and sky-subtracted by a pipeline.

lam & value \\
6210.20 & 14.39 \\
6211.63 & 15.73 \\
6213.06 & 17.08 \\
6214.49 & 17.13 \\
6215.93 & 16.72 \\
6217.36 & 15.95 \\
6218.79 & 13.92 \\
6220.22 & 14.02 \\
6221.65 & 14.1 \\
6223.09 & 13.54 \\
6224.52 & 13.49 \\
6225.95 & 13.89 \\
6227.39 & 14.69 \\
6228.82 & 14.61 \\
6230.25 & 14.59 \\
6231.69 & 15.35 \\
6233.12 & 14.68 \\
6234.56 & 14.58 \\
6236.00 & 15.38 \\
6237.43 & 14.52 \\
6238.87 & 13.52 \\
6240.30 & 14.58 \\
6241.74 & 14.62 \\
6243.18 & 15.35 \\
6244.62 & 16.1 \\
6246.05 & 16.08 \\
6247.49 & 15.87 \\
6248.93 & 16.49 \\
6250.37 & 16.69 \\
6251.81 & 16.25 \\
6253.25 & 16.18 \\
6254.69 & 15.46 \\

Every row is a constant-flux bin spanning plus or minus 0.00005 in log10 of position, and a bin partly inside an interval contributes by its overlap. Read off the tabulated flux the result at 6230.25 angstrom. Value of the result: 14.59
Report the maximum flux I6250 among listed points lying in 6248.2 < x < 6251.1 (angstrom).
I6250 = 16.69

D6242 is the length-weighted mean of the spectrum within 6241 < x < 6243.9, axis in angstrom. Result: 14.9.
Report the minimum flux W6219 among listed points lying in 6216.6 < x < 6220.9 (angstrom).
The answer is 13.92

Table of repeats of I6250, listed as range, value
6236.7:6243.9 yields 15.35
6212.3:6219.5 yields 17.13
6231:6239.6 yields 15.38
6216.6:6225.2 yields 15.95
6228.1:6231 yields 14.61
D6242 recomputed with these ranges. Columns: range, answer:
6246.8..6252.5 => 16.3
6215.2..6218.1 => 16.3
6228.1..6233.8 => 14.8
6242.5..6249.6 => 16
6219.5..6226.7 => 13.8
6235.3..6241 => 14.5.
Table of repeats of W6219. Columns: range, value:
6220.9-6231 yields 13.49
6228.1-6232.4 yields 14.59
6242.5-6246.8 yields 15.35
